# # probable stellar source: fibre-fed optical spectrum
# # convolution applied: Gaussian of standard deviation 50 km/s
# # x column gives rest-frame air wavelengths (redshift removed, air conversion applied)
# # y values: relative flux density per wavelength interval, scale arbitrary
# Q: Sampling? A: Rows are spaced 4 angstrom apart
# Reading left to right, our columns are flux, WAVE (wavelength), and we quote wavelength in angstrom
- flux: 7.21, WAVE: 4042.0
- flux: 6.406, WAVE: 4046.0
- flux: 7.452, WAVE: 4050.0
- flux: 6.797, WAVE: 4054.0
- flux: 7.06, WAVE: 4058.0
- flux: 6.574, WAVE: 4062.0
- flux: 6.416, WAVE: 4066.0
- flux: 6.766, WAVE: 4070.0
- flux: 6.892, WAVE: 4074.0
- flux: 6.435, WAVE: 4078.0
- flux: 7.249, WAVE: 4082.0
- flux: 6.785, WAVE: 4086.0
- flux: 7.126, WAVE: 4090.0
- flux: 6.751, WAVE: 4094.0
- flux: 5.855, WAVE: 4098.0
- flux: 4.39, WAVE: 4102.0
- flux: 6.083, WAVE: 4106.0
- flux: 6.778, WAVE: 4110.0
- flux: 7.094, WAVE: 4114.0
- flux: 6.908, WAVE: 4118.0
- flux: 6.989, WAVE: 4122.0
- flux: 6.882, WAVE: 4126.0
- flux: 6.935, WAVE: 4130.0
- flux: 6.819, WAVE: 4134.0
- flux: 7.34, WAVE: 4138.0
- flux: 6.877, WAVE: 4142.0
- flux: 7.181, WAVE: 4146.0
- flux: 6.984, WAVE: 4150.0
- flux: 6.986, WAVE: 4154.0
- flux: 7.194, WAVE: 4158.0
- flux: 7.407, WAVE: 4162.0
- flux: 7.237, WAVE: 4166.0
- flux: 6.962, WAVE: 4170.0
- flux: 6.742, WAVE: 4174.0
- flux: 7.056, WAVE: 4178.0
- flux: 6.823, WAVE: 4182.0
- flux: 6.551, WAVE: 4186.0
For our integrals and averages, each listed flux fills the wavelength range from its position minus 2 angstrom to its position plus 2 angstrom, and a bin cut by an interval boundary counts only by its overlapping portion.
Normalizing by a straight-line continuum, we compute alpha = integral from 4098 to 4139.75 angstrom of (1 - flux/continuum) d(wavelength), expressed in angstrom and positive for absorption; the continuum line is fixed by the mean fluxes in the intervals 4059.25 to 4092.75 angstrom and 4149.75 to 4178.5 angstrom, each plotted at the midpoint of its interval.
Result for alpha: 2.1 angstrom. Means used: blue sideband 6.79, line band 6.58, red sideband 7.08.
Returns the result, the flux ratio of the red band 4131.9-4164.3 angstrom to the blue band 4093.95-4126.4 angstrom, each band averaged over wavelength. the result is 1.11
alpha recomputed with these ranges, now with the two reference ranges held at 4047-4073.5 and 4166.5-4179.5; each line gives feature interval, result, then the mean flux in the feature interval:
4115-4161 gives -0.7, 7.02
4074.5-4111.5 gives 2.5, 6.4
